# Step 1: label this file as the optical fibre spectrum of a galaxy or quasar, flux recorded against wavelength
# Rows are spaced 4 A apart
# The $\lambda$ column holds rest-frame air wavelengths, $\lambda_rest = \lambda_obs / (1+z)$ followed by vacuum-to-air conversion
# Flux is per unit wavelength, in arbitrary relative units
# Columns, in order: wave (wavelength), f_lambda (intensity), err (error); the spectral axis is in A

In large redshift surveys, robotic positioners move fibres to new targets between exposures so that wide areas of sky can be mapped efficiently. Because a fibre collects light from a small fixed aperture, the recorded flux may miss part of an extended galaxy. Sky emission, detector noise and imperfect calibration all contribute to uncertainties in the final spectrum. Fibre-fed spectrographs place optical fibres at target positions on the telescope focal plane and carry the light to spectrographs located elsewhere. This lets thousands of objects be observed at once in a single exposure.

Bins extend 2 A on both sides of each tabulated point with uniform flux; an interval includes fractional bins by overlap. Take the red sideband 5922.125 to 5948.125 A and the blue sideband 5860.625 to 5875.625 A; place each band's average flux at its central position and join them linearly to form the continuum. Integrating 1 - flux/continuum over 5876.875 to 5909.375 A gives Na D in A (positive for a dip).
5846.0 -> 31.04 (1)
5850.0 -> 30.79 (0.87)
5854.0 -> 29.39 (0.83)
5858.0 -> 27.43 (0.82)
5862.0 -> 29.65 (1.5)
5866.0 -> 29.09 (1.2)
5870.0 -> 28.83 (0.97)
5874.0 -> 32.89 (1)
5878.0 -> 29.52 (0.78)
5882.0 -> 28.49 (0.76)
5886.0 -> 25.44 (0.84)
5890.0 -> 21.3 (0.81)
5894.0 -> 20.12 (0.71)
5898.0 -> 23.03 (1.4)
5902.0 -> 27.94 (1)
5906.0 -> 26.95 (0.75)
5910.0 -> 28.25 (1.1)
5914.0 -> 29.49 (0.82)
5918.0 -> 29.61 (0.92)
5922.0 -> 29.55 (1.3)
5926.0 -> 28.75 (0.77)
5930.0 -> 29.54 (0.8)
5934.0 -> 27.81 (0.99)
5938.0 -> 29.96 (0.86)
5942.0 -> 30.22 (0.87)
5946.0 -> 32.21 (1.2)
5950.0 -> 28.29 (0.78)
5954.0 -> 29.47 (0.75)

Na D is 5.0 A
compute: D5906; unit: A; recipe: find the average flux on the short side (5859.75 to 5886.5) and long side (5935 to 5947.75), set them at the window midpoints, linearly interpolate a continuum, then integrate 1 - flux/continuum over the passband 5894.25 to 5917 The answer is 2.44 A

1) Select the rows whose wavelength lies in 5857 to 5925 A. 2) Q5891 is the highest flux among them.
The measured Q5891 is 32.89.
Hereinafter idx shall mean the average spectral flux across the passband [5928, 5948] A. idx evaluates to 29.9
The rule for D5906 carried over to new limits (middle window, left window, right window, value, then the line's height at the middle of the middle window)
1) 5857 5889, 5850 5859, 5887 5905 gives -2.6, 26.5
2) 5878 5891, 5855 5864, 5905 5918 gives 1.2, 28.6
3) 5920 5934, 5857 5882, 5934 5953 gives 0.3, 29.8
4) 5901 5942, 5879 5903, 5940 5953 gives -1.9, 27.6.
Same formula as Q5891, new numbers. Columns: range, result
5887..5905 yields 27.94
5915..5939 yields 29.96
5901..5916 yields 29.49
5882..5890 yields 28.49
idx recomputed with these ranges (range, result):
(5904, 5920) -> 28.6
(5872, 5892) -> 27.5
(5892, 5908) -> 24.5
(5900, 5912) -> 27.7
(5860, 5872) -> 29.2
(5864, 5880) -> 30.1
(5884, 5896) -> 22.3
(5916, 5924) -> 29.6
